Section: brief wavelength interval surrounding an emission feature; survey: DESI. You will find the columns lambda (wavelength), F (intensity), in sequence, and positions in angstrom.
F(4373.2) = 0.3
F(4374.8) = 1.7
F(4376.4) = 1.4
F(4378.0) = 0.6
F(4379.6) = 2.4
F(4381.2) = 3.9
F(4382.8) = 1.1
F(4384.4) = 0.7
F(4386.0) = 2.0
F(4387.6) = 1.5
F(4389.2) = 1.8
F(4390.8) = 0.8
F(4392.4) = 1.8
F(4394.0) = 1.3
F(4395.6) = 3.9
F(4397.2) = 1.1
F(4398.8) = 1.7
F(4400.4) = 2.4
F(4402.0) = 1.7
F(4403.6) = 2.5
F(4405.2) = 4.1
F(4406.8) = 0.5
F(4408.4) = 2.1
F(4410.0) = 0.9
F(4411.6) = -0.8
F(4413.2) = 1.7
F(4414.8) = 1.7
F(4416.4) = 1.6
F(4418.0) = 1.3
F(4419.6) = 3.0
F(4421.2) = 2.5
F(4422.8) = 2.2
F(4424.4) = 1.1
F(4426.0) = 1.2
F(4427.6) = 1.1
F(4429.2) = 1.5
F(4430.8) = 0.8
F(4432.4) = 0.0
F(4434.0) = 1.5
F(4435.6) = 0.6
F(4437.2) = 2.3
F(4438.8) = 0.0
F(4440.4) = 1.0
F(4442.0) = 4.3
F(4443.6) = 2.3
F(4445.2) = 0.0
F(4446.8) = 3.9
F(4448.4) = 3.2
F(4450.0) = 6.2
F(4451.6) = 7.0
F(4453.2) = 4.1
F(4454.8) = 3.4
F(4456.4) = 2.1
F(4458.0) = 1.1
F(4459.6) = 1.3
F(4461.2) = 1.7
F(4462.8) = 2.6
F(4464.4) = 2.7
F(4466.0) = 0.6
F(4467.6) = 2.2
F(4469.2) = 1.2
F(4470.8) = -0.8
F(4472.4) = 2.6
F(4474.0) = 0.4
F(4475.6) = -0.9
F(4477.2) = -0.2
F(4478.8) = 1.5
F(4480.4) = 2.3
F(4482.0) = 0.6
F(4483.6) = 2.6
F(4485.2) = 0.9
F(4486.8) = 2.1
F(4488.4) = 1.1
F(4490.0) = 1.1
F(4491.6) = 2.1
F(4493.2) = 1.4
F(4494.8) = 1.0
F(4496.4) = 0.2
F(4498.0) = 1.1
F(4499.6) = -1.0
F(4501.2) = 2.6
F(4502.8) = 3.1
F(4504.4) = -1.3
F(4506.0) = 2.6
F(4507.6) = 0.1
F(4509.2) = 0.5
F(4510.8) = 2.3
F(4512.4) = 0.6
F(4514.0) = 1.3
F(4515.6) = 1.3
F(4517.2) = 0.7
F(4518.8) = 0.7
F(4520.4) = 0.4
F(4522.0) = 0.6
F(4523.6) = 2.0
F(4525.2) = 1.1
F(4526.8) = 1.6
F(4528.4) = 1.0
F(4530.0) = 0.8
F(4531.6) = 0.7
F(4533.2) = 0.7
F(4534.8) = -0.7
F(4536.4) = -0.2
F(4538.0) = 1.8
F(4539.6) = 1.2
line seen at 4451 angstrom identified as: [O II] 3727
